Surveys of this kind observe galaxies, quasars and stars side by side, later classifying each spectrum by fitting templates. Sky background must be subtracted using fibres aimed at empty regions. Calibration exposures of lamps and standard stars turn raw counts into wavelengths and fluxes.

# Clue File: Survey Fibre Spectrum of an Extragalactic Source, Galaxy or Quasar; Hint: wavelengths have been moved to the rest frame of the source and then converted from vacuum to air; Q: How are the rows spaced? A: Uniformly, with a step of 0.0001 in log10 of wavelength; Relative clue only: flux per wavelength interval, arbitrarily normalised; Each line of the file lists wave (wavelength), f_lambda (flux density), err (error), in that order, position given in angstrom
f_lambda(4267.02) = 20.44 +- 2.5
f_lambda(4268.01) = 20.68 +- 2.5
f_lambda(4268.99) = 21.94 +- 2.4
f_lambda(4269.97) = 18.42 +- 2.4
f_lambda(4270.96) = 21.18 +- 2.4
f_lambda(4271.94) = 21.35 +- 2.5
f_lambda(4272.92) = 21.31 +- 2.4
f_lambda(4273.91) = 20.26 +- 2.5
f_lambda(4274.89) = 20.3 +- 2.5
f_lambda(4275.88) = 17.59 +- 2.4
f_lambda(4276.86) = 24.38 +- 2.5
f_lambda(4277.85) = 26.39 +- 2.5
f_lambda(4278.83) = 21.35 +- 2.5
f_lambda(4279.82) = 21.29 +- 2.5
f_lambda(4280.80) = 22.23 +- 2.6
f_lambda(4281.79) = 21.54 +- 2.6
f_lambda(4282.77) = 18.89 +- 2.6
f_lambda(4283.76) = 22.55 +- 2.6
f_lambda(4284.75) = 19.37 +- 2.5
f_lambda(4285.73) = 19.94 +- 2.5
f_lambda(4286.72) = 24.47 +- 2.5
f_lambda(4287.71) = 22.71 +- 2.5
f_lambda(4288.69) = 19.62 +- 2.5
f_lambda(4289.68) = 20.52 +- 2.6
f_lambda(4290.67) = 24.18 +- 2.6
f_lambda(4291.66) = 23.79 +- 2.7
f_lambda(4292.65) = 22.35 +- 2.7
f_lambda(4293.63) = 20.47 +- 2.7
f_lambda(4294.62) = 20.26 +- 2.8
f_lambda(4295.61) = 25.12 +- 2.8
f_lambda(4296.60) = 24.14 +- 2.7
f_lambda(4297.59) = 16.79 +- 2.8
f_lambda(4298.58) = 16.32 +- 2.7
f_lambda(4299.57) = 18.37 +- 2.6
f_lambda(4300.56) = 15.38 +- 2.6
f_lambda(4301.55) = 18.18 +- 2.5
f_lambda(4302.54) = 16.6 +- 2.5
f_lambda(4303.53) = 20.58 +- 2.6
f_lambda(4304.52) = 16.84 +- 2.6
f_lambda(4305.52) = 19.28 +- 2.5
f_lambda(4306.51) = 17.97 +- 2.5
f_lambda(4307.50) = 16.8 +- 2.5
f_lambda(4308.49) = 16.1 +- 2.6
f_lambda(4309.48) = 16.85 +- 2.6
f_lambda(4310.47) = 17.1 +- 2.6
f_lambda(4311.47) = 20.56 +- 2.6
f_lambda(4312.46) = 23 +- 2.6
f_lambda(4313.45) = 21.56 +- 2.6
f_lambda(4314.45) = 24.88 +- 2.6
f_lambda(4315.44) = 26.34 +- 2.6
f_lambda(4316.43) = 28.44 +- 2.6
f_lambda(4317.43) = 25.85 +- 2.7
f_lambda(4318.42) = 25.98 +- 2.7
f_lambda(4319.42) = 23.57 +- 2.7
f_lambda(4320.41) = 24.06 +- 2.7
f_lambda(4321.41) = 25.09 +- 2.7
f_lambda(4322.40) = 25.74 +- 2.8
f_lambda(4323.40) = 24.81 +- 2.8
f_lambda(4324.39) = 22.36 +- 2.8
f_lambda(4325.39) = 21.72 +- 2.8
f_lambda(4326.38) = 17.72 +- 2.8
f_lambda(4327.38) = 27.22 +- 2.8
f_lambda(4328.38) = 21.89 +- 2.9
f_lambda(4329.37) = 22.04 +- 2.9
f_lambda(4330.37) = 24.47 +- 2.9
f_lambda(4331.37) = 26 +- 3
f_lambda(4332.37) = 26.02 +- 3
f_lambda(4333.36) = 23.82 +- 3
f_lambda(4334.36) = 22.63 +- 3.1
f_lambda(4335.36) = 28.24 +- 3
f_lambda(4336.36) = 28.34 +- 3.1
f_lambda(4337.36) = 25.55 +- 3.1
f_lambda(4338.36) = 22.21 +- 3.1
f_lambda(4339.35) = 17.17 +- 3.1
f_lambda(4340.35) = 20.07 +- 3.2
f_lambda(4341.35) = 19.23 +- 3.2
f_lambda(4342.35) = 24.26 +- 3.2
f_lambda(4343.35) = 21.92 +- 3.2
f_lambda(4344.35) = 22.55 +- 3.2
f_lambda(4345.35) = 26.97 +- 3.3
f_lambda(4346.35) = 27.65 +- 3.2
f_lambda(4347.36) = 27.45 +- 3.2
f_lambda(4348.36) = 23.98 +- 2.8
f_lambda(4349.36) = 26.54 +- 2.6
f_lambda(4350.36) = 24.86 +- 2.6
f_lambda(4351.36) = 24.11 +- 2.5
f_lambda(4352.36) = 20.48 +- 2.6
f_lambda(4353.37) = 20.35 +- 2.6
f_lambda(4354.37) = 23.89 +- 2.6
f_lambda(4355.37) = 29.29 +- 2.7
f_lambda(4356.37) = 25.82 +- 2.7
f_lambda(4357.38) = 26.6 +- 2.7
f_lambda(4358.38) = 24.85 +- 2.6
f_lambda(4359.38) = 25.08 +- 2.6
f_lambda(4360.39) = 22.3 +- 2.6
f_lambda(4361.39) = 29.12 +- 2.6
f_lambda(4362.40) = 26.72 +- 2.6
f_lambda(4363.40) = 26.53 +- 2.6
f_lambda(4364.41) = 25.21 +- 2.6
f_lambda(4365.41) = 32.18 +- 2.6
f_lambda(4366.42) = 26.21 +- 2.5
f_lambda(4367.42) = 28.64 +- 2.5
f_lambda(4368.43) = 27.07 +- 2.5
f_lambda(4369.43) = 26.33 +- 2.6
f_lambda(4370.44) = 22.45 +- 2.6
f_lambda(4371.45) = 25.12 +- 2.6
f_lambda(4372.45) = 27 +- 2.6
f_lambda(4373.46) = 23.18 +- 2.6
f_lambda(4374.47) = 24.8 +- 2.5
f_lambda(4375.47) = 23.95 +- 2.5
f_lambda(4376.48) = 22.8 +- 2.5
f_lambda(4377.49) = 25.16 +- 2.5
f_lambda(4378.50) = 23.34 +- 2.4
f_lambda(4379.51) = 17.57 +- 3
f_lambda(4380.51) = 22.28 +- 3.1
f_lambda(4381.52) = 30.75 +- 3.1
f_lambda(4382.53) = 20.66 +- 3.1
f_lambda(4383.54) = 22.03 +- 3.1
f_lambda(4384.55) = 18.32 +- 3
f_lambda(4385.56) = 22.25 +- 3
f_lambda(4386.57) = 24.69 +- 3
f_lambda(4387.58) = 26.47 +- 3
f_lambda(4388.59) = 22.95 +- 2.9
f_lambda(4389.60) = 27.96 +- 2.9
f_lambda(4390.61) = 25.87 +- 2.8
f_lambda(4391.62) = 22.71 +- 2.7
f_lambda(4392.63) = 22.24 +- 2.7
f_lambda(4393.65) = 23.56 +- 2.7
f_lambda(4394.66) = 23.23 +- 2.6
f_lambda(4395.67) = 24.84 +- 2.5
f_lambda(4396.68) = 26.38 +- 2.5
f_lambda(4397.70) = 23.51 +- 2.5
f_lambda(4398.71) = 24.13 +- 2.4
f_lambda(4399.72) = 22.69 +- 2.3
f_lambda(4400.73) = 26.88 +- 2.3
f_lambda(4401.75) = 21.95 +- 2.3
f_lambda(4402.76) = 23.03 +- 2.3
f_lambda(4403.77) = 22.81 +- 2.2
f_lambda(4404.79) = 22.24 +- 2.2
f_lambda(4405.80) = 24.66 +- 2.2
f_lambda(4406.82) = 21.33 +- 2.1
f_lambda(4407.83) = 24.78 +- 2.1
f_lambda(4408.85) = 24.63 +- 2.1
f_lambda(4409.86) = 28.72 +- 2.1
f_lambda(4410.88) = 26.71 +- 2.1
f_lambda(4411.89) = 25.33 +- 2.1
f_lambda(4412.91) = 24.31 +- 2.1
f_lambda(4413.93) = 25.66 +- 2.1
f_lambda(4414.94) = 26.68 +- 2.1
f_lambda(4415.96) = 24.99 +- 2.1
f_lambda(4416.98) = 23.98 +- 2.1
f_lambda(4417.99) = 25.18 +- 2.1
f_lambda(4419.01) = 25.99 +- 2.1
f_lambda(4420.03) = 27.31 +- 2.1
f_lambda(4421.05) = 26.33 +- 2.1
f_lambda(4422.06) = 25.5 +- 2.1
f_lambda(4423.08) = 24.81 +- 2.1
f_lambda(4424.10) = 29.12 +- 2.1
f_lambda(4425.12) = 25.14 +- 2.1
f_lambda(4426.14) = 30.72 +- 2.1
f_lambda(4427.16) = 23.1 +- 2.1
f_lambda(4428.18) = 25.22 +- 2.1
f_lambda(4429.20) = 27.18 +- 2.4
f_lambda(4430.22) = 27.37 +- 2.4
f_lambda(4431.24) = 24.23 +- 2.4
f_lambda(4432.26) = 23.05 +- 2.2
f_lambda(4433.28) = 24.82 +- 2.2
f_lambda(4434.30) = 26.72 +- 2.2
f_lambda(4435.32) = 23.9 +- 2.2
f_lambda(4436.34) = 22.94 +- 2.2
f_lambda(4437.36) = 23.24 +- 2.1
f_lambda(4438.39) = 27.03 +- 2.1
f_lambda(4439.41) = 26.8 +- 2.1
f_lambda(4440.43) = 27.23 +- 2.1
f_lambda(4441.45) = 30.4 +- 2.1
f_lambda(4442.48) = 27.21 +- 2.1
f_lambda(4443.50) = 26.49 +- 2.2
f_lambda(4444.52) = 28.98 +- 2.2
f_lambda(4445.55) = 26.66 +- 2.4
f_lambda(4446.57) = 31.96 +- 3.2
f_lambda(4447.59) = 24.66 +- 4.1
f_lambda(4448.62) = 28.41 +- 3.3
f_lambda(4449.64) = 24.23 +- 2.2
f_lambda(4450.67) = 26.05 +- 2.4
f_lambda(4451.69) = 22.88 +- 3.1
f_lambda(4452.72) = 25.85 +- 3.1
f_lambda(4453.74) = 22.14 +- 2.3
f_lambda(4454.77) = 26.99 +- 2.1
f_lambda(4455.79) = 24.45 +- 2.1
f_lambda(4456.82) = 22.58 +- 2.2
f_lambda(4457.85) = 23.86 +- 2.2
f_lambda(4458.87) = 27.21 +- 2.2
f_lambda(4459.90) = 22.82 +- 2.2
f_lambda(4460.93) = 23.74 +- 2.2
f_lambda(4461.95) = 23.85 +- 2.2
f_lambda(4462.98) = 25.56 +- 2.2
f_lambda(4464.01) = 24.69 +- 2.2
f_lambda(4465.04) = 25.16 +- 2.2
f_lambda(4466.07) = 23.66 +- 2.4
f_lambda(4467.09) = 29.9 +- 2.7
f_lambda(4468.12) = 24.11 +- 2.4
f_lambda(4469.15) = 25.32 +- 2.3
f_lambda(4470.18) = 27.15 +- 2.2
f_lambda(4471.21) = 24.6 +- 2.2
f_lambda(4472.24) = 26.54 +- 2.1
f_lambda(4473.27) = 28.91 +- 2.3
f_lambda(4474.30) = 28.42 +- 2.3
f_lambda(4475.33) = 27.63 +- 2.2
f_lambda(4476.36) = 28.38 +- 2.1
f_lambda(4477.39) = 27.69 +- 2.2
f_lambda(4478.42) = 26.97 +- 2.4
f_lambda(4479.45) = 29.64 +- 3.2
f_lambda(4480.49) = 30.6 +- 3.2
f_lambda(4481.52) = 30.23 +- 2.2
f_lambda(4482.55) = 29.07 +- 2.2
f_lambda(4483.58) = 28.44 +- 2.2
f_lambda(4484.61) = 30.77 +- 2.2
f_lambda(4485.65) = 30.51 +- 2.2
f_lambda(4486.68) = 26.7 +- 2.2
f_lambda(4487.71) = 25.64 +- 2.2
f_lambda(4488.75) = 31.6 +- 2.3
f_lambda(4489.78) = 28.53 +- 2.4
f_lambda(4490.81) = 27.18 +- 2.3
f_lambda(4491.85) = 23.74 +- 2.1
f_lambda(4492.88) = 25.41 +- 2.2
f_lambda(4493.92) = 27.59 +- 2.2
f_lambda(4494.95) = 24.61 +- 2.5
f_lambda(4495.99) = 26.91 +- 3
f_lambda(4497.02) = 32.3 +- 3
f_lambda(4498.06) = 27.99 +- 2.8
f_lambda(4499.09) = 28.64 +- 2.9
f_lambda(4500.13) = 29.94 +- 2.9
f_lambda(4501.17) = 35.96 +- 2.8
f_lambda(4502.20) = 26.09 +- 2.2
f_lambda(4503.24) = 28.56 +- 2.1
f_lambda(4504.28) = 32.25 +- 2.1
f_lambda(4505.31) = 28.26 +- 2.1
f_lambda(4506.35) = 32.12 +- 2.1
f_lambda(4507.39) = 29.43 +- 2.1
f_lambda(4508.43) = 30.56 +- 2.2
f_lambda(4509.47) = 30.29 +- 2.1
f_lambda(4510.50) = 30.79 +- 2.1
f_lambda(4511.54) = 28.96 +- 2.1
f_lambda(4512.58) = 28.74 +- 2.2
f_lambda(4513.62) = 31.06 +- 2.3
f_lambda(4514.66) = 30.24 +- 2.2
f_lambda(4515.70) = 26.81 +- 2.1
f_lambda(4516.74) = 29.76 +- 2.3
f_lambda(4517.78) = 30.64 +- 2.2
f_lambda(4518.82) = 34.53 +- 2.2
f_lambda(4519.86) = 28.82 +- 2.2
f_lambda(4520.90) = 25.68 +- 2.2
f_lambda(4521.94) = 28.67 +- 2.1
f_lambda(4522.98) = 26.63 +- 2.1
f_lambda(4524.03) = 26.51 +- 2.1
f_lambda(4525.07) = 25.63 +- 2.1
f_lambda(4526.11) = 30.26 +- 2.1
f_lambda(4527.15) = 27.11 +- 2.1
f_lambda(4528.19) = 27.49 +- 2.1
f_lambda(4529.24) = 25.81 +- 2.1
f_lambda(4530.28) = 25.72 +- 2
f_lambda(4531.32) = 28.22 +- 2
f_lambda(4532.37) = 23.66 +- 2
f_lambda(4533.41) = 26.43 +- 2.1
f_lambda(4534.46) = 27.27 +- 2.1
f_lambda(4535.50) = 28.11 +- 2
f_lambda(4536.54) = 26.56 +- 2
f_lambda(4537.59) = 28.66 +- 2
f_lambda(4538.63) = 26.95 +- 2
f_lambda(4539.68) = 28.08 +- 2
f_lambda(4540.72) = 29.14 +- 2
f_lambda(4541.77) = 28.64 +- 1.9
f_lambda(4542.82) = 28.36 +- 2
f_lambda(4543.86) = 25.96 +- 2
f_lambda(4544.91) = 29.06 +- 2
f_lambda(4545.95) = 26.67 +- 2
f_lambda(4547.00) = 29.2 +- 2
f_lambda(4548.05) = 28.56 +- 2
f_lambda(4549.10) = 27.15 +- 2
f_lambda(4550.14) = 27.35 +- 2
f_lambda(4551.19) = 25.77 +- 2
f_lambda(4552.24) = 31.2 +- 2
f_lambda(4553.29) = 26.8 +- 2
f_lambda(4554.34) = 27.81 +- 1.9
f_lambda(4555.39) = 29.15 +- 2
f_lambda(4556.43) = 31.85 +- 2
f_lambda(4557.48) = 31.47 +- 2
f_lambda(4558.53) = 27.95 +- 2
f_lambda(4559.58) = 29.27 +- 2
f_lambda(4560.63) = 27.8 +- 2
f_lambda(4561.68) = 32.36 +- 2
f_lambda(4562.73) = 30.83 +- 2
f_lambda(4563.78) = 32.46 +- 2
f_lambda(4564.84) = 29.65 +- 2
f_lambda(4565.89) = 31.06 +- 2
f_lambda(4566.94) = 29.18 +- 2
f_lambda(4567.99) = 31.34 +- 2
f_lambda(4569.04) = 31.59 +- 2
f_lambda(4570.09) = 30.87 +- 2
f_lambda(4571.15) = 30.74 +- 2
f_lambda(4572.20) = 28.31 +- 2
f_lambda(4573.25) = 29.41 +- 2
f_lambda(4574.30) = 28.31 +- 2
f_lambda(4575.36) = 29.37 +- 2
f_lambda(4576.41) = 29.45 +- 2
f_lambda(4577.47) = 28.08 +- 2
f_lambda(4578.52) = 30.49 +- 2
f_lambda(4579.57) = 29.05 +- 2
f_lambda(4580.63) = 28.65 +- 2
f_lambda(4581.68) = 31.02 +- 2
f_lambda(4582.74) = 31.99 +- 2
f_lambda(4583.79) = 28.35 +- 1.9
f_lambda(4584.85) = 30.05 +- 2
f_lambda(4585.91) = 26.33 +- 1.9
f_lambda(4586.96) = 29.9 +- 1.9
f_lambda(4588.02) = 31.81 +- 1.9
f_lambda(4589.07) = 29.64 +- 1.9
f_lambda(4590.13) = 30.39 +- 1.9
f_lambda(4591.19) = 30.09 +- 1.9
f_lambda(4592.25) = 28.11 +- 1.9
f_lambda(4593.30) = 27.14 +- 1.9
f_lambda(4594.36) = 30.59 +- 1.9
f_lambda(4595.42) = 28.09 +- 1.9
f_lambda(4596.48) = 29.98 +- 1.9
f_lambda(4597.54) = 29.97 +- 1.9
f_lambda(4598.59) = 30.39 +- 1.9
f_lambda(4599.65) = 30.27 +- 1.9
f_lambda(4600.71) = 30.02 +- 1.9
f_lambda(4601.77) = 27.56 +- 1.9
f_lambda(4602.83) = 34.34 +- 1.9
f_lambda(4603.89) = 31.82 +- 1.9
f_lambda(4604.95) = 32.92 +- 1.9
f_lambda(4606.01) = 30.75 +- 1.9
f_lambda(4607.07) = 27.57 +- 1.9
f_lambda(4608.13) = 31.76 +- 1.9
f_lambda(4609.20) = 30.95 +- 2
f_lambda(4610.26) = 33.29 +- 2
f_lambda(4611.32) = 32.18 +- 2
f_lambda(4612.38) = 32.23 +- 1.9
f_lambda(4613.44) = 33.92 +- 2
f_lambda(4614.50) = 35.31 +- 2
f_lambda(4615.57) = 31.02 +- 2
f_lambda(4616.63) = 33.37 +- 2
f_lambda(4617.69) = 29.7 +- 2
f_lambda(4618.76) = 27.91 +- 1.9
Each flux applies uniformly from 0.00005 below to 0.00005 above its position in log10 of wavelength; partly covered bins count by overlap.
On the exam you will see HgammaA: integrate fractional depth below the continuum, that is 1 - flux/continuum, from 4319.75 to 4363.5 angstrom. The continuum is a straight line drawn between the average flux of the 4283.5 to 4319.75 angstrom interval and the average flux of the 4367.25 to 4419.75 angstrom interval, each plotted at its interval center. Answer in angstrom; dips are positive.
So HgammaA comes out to -3.7 angstrom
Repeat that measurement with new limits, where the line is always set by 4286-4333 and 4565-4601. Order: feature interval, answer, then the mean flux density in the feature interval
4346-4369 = -2.7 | 25.9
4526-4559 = 0.8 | 27.9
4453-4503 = -0.8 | 27.1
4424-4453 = -0.8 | 26.2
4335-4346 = -0.3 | 23.3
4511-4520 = -0.7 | 30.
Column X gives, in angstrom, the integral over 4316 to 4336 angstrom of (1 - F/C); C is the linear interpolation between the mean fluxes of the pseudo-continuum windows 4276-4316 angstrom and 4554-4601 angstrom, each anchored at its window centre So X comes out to -2.60 angstrom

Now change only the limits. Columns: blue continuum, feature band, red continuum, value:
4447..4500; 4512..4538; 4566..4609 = 0.2 angstrom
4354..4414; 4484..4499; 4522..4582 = -0.4 angstrom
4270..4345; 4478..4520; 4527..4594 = -3.2 angstrom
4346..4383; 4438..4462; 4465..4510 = 1.2 angstrom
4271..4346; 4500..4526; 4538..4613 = -1.5 angstrom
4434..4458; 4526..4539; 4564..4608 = 0.6 angstrom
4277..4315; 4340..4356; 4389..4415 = -1.2 angstrom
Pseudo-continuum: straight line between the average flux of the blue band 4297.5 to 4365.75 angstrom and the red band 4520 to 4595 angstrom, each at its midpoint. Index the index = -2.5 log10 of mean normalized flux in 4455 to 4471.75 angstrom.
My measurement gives 0.06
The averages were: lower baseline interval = 23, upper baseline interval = 28.7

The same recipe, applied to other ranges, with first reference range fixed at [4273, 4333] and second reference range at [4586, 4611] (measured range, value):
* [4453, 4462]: 0.08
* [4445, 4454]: 0.00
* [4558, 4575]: -0.03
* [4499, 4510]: -0.10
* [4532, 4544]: 0.04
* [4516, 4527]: -0.02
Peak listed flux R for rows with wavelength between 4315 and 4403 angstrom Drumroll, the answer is 32.18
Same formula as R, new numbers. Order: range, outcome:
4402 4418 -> 28.72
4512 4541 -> 34.53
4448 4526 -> 35.96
